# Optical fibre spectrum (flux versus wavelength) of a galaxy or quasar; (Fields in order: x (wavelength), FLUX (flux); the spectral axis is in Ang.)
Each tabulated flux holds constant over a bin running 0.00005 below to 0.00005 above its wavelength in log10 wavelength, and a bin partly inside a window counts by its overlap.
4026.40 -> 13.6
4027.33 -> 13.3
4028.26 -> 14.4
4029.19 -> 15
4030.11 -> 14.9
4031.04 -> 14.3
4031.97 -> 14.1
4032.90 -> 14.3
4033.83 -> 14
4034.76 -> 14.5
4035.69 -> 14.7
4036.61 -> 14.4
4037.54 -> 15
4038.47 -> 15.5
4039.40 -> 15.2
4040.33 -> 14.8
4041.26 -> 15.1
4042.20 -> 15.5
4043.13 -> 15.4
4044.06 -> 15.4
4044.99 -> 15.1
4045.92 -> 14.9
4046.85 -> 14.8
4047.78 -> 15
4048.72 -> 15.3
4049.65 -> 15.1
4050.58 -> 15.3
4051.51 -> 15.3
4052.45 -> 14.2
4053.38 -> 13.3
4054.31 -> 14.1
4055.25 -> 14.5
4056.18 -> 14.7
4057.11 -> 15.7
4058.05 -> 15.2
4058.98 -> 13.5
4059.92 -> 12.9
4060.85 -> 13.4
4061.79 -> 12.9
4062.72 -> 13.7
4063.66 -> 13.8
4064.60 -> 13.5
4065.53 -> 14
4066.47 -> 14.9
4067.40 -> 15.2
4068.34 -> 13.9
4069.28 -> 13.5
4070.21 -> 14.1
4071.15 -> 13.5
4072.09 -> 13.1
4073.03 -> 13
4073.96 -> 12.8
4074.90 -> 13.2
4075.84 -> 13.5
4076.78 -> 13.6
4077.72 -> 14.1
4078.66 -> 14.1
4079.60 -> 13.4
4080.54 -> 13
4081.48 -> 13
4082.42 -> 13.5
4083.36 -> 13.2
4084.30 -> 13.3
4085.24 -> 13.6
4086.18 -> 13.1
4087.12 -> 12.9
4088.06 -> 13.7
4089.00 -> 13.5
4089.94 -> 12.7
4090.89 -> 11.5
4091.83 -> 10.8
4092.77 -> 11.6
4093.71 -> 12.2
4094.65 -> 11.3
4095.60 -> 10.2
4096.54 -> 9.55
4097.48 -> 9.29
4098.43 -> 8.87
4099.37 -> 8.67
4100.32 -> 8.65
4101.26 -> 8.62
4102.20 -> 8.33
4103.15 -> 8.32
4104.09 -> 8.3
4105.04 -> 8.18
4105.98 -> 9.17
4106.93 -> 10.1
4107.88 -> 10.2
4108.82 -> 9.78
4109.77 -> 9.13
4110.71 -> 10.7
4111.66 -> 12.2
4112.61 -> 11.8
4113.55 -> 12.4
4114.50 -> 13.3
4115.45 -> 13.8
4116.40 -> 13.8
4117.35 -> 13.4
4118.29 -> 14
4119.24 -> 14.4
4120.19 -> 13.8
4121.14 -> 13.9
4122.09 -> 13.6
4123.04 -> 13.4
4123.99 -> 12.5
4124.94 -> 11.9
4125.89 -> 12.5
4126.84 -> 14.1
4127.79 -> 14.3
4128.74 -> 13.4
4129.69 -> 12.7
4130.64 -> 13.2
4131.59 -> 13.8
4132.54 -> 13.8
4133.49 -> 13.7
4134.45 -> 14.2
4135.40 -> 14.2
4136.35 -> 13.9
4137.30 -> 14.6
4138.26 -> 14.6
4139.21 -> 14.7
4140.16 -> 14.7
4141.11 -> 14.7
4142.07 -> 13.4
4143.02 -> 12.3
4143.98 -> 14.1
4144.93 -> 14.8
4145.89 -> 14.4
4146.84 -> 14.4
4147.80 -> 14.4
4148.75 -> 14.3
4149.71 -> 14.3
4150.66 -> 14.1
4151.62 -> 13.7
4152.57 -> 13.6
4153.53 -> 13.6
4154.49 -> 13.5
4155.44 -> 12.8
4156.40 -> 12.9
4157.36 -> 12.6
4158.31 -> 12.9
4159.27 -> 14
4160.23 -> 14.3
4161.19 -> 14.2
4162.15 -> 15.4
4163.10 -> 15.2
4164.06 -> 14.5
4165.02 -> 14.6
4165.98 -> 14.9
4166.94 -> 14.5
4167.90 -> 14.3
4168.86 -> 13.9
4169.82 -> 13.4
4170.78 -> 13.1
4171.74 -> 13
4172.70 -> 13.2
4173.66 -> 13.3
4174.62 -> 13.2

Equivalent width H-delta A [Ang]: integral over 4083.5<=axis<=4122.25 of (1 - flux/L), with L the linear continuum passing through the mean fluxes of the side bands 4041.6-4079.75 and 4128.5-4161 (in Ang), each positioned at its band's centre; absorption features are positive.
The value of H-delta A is 7.3 Ang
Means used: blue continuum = 14.2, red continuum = 13.8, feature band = 11.4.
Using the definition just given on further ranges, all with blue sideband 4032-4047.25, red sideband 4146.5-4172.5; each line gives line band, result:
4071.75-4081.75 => 0.85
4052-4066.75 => 0.73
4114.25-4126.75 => 0.71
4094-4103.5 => 3.41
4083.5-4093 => 1.17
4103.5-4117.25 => 3.22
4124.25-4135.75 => 0.58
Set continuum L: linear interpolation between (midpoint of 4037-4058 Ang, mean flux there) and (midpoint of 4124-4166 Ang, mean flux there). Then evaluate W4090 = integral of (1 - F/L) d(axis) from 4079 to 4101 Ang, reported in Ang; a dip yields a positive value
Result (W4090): 4.1 Ang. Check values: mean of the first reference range 15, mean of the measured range 11.8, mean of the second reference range 13.9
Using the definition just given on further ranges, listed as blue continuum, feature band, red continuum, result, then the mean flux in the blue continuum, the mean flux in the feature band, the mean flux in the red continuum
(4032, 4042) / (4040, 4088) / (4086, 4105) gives -5.0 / 14.7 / 14.1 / 10.5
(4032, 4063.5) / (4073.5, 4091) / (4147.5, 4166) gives 1.4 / 14.6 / 13.3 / 14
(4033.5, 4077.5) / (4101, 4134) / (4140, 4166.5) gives 4.9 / 14.3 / 12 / 14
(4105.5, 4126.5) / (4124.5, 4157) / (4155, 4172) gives -1.7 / 12.3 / 13.8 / 13.9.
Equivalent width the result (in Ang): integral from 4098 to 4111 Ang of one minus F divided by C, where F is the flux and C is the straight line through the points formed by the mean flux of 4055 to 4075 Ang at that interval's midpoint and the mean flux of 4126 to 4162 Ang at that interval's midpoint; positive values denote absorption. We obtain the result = 4.5 Ang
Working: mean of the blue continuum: 13.9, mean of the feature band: 9.06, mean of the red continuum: 13.9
